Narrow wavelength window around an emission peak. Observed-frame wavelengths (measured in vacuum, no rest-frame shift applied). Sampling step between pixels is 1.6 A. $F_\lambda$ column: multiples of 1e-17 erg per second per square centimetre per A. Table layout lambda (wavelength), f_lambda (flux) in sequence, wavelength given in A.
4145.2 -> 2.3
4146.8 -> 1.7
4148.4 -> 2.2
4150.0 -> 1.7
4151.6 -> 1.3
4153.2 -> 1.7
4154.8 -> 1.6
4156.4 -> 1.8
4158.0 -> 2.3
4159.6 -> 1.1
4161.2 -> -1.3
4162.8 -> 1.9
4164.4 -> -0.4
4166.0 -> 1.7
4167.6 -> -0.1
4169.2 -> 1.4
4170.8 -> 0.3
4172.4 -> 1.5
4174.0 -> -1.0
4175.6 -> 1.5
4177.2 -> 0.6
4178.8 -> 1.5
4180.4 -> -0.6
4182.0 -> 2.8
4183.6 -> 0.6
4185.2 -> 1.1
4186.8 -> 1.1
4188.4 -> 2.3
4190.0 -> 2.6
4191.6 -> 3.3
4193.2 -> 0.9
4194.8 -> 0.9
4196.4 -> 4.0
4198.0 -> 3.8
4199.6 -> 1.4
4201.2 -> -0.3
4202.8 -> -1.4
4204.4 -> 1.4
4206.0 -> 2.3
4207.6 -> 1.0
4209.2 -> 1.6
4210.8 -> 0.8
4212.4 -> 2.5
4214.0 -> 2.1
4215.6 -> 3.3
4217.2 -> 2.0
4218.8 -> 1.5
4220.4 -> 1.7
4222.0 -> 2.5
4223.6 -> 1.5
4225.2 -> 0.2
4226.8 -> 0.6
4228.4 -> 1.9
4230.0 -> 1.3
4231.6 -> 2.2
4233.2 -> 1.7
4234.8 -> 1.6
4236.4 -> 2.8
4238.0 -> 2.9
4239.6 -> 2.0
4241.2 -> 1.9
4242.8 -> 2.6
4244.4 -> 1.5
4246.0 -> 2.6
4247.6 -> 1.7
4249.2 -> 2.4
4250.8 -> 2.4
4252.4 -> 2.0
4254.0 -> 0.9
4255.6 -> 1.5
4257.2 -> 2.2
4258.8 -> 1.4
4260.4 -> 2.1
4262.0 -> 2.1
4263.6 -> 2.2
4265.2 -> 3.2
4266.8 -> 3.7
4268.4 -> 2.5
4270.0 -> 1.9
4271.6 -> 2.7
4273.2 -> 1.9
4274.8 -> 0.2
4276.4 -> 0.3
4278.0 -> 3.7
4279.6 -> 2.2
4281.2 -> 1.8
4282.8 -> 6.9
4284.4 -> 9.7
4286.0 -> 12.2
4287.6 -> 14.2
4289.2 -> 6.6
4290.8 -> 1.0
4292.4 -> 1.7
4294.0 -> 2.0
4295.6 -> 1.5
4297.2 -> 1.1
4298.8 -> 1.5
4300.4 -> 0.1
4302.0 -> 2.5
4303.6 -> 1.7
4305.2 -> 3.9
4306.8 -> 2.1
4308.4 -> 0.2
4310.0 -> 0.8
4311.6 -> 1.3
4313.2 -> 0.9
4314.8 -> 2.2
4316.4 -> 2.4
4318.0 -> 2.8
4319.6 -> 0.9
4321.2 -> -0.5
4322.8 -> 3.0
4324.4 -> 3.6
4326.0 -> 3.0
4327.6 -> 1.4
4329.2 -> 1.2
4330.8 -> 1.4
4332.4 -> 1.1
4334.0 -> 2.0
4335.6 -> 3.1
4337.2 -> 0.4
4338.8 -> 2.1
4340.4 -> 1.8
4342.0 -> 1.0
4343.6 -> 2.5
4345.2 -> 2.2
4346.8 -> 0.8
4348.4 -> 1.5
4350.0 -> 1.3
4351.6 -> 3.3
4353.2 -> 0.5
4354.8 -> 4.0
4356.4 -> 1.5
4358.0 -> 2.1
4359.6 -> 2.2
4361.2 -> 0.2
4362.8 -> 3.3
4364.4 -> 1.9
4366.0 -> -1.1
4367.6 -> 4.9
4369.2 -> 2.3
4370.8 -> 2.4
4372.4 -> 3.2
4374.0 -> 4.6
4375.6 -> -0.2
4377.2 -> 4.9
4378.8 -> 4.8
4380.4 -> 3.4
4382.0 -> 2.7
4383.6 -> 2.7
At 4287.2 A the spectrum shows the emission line [O II]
